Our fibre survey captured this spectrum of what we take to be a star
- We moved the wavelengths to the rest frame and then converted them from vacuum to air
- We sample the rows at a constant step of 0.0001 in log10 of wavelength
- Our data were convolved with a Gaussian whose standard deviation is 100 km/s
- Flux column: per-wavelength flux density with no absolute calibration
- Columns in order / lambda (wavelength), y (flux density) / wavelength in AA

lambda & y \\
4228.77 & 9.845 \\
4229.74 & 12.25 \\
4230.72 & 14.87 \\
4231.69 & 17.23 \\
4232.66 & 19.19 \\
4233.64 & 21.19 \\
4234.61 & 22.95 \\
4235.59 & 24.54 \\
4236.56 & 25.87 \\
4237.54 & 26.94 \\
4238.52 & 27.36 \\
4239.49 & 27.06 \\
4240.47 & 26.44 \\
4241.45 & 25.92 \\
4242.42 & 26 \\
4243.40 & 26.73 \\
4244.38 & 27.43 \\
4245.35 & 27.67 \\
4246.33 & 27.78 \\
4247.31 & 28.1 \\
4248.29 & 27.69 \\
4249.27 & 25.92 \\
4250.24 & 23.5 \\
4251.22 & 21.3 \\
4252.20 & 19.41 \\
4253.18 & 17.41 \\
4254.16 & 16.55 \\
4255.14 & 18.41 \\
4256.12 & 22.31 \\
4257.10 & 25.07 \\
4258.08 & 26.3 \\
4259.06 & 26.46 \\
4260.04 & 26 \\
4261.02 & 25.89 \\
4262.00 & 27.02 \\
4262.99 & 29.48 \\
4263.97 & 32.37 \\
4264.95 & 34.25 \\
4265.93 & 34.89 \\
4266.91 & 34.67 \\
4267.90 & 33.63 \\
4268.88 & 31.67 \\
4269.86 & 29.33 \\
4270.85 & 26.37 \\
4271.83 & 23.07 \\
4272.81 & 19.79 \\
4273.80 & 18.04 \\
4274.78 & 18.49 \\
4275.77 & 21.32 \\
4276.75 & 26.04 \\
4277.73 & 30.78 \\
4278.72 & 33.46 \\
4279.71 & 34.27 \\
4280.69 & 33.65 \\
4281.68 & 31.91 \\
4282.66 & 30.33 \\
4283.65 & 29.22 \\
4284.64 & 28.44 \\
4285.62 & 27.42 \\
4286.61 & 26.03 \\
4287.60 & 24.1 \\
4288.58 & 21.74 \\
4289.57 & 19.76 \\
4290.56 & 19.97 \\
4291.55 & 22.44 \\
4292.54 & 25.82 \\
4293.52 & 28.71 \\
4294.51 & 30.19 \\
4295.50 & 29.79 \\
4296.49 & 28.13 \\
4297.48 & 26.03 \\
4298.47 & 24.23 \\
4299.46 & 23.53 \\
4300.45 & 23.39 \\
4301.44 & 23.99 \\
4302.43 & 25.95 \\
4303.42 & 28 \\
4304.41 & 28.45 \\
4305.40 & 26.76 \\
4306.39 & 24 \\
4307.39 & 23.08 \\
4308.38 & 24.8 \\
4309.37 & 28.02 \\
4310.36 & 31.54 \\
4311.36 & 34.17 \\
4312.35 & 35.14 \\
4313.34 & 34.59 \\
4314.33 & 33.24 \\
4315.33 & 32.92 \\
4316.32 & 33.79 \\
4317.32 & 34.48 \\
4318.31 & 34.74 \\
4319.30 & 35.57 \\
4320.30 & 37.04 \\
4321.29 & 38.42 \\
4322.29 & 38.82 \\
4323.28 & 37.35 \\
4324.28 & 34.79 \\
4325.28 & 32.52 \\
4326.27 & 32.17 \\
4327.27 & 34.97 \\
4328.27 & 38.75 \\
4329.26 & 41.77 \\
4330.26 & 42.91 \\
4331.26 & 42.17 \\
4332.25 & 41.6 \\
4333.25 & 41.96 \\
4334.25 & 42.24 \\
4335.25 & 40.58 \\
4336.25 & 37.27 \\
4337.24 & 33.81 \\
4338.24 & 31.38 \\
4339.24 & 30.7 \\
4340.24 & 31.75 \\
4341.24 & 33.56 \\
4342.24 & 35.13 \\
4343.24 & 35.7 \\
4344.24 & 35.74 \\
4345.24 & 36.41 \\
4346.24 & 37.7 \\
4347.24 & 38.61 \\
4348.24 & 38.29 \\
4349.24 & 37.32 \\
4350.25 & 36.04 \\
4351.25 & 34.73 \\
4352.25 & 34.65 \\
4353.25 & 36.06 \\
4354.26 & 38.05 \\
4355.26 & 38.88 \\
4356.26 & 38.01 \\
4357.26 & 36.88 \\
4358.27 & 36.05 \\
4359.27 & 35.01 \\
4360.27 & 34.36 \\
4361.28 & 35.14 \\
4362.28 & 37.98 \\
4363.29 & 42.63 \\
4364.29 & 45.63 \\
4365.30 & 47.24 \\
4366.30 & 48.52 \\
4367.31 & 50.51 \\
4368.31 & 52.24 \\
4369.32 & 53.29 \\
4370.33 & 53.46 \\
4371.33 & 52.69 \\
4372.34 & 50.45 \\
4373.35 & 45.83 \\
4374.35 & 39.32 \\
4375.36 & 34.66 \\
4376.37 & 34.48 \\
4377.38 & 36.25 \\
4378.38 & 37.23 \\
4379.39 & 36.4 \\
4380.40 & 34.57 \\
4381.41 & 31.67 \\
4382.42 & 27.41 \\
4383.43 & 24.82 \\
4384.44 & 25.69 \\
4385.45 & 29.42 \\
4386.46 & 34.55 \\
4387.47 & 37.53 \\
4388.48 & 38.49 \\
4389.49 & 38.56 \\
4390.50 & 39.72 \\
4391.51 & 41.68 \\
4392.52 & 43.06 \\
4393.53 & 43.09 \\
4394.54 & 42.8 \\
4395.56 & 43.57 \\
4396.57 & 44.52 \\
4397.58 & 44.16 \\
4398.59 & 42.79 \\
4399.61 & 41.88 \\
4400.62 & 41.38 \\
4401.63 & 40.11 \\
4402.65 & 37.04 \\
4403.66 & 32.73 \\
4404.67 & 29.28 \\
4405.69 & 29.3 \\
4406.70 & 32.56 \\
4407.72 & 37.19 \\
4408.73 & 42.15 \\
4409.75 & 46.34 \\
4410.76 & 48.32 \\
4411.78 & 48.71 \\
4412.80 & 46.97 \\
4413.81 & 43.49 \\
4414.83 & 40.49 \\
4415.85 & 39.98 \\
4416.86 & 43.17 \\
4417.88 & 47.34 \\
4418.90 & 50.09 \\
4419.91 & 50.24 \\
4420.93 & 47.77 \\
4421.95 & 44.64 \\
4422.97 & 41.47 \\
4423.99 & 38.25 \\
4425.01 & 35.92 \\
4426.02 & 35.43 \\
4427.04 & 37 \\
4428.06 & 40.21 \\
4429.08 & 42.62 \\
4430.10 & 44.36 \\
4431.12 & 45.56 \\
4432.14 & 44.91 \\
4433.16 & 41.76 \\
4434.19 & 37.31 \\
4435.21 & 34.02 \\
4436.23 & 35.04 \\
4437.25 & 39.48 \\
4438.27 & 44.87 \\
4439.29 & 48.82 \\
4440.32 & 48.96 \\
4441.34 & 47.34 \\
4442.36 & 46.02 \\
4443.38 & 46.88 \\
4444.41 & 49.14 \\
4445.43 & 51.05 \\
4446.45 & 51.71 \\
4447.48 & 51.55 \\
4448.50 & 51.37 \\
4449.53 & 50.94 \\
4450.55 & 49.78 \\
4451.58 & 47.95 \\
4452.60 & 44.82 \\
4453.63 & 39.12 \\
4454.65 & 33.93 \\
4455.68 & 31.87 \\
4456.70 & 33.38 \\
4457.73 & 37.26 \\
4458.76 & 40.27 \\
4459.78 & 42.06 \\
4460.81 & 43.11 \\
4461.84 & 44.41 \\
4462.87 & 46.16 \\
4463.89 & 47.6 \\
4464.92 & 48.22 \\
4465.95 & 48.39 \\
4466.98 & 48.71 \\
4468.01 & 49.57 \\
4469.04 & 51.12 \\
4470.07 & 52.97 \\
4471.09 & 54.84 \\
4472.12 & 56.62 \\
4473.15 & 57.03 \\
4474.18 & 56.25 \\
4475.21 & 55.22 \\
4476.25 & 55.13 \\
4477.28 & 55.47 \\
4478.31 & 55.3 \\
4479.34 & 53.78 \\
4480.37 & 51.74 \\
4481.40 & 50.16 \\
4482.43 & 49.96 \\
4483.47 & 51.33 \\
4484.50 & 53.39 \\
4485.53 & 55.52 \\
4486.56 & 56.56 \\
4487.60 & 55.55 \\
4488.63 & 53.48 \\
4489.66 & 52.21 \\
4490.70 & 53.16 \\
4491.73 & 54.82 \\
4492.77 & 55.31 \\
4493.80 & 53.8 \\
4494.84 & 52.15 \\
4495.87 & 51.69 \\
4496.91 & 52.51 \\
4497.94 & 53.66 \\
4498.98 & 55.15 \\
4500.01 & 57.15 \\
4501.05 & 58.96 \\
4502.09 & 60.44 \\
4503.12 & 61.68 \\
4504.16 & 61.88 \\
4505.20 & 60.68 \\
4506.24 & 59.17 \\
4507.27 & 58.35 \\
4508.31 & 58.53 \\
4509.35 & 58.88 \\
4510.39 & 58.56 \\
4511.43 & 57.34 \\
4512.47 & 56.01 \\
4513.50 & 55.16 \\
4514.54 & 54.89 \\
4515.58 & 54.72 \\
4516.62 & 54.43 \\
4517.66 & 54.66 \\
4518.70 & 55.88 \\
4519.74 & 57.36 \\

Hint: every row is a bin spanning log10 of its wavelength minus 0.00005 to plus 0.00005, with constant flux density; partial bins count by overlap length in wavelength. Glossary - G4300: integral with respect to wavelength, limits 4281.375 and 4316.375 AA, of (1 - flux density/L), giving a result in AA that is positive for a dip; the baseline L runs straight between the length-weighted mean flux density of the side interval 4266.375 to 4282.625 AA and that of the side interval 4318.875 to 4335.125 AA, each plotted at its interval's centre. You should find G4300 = 5.8 AA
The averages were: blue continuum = 28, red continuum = 38.4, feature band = 27.4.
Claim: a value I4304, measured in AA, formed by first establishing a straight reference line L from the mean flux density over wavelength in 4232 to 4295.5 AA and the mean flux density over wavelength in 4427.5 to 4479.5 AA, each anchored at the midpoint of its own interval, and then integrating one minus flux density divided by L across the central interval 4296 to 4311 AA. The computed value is 2.1 AA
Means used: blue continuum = 26.1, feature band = 26.1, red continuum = 46.5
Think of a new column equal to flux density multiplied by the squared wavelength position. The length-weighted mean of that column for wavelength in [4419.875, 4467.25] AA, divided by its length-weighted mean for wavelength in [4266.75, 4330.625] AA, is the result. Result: 1.58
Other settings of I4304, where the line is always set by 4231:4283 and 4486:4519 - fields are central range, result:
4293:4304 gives 1.6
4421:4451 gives 2.5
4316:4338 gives -1.8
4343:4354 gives 0.2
